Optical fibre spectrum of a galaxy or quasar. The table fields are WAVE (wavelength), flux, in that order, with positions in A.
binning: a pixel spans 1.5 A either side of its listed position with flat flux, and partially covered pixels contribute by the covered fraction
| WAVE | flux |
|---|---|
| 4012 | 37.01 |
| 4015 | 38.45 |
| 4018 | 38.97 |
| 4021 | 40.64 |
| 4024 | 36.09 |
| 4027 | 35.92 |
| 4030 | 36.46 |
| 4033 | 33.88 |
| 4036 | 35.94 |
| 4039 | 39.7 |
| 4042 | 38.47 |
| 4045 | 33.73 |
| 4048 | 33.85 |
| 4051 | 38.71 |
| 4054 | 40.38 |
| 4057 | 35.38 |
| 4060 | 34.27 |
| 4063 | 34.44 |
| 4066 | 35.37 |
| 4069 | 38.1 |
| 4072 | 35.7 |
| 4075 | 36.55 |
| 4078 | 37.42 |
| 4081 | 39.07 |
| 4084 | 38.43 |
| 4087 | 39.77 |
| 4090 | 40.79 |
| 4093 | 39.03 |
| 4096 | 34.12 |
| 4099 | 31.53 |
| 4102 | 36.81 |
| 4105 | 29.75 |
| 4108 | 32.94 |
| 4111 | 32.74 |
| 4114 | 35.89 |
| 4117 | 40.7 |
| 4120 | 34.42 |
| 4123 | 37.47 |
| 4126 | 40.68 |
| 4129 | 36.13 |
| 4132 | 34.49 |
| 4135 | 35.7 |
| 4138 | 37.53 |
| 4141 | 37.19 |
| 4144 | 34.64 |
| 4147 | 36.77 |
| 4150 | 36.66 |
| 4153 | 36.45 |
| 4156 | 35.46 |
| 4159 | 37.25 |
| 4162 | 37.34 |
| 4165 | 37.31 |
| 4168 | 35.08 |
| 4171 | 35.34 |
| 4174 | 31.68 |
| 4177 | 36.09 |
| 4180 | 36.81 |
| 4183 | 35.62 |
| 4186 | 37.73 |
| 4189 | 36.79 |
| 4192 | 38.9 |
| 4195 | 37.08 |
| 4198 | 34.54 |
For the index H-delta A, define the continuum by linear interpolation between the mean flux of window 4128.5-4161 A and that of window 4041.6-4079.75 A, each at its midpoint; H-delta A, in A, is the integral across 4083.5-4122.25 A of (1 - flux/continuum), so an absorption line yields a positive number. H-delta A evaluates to 0.40 A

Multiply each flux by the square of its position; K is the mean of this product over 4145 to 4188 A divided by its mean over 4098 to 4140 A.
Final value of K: 1.04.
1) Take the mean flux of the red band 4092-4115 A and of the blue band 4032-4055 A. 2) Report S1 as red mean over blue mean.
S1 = 0.92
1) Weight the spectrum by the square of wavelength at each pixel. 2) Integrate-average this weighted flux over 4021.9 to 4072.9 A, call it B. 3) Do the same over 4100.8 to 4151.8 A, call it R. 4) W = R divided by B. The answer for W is 1.0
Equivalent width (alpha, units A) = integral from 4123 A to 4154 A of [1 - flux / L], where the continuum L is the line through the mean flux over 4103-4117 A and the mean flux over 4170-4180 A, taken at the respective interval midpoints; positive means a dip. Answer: -2.2 A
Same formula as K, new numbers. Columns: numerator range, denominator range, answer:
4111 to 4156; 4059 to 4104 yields 1.02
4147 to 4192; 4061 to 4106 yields 1.03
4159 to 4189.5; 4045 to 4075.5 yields 1.05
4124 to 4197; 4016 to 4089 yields 1.04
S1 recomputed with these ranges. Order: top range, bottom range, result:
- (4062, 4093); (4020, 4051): 1.03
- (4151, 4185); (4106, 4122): 1.02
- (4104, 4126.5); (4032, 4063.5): 0.98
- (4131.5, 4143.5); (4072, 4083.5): 0.97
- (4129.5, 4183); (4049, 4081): 0.98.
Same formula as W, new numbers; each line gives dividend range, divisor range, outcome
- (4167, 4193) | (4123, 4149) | 1.00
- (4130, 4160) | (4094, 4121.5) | 1.07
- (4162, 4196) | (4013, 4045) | 1.05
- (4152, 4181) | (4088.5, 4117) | 1.05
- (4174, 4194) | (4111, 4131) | 1.02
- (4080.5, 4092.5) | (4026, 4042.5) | 1.11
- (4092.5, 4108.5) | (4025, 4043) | 0.95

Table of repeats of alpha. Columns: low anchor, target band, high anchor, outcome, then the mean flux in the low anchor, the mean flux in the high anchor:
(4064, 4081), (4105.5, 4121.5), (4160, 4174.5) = 0.6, 36.8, 35.7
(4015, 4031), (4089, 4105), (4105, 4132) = 0.3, 37.7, 35.9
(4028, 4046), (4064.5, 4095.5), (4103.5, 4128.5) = -1.7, 36.4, 35.6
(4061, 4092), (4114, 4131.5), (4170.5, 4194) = -0.3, 37.5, 36.2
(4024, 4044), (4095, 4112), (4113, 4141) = 1.8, 36.6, 37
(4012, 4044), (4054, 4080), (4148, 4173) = 0.6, 37.4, 36.3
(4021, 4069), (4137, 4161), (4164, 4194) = -0.2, 36.4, 36.1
